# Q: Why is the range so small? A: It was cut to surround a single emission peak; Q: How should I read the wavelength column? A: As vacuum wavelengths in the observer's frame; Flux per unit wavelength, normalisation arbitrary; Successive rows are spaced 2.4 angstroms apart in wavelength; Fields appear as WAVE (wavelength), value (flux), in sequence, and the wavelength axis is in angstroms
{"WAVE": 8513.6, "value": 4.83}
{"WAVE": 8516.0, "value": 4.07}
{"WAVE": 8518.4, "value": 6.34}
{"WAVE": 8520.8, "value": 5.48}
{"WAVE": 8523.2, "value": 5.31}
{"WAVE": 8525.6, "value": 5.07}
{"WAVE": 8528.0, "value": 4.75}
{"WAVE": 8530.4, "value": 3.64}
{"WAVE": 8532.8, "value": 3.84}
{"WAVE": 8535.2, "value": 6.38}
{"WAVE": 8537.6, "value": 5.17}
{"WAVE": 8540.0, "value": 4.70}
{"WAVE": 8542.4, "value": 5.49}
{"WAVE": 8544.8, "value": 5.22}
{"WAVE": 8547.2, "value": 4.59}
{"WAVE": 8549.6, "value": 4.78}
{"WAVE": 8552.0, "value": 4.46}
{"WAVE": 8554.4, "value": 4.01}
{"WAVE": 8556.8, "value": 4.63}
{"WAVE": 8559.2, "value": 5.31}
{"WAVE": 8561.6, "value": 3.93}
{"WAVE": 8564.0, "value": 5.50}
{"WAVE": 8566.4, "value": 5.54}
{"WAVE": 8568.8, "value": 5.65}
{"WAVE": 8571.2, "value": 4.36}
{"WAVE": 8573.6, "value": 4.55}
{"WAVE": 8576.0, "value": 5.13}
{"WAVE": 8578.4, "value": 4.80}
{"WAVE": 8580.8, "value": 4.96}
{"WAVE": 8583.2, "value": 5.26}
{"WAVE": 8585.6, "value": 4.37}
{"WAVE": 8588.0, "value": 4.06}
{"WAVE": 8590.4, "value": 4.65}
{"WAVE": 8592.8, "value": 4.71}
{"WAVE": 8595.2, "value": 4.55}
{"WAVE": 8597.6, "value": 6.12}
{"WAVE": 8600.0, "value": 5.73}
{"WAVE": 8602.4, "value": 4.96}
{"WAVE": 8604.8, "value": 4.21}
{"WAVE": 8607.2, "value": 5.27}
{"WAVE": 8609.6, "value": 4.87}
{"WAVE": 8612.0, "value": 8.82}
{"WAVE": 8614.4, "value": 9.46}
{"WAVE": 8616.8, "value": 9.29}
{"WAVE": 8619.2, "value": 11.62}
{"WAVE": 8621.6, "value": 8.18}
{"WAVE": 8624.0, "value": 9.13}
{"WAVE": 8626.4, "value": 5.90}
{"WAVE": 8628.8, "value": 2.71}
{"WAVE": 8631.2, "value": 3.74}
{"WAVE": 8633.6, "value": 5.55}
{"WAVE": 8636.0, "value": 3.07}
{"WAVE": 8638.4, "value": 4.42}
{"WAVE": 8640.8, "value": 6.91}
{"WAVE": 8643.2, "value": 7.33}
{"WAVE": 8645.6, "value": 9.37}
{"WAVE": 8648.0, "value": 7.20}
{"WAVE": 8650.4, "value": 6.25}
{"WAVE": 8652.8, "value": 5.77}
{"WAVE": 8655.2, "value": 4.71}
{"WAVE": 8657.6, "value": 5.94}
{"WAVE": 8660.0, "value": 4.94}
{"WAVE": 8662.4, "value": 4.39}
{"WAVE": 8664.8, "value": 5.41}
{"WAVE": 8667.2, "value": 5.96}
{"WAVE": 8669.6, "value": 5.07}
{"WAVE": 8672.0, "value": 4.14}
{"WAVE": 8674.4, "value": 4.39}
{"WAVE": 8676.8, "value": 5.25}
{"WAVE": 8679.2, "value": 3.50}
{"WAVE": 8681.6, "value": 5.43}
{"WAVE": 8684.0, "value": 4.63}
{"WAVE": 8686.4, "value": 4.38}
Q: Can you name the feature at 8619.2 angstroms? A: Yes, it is H-alpha 6563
